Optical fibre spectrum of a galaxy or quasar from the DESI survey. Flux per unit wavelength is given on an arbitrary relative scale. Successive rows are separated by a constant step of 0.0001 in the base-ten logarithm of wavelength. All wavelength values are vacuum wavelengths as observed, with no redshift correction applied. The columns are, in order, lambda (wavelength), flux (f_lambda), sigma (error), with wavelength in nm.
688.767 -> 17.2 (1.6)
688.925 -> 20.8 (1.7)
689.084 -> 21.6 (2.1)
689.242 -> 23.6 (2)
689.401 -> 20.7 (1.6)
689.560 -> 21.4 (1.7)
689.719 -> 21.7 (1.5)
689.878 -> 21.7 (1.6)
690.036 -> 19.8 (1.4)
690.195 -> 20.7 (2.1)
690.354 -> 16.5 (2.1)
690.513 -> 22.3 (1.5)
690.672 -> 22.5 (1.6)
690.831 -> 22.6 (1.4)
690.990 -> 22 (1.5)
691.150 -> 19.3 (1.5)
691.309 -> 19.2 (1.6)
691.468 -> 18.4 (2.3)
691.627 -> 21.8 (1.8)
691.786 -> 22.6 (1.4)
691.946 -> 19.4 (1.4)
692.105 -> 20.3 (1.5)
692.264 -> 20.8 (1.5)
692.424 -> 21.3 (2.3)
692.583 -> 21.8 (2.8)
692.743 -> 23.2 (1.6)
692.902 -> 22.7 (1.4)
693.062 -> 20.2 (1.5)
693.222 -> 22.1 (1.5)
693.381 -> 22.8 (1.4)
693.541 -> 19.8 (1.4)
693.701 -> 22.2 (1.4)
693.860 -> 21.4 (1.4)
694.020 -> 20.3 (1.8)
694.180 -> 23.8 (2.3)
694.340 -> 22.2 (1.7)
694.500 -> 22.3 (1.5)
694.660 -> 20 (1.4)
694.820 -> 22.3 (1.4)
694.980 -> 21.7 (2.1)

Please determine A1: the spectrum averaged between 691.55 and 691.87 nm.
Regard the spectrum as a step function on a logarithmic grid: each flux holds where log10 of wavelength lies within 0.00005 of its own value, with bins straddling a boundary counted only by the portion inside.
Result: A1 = 22.1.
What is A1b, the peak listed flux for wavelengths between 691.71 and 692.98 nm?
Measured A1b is 23.2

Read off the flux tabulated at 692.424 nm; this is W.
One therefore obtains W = 21.3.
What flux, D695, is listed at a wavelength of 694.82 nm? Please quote 22.3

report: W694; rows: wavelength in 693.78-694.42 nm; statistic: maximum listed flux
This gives 23.8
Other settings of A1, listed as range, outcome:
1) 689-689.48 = 22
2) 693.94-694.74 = 21.7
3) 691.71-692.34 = 20.8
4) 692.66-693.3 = 22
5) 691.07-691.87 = 20.2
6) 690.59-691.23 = 21.6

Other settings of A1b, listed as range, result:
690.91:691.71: 22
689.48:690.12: 21.7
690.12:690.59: 22.3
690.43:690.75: 22.5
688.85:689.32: 23.6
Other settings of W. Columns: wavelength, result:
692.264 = 20.8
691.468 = 18.4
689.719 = 21.7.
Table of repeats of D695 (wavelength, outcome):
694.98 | 21.7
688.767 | 17.2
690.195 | 20.7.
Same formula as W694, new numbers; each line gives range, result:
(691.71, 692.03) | 22.6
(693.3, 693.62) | 22.8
